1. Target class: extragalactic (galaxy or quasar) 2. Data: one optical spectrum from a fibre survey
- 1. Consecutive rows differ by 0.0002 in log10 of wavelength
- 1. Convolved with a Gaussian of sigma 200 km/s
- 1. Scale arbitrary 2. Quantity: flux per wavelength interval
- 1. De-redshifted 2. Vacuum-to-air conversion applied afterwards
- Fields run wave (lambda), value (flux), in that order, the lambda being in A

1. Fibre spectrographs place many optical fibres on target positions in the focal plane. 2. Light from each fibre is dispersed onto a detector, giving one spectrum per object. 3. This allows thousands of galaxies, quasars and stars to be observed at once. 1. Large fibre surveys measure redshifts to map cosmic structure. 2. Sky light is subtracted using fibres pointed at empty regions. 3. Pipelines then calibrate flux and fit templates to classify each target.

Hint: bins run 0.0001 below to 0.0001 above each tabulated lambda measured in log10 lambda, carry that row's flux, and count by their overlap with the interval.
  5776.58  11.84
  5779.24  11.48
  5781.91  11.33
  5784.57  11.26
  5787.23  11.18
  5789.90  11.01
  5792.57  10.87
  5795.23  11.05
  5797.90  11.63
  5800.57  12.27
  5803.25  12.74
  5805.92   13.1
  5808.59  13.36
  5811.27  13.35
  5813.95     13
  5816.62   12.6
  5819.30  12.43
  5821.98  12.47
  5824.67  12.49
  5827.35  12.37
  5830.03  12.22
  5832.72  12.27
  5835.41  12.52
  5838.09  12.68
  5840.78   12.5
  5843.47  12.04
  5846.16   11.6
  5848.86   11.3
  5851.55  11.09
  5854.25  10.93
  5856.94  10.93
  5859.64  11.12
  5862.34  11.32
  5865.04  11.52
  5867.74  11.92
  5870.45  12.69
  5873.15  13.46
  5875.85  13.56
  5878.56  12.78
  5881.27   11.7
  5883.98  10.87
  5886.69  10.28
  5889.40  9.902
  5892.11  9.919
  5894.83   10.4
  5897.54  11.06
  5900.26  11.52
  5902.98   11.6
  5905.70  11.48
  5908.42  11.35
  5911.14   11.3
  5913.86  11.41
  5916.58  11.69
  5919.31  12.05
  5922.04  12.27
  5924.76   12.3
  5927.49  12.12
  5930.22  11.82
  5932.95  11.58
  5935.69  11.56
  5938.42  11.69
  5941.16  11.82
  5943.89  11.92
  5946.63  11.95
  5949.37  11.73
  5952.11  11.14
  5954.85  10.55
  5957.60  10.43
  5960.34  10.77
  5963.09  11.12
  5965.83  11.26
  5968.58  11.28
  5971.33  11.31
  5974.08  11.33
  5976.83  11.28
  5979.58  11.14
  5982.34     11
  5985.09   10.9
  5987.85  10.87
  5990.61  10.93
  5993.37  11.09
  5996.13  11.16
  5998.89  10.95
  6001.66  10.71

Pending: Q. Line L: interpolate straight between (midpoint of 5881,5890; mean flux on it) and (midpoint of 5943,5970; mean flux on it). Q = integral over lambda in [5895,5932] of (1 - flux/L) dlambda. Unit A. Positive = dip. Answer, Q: -2.7 A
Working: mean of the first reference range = 10.6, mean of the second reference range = 11.2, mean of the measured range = 11.7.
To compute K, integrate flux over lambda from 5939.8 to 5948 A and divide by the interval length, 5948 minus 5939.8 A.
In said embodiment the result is 11.9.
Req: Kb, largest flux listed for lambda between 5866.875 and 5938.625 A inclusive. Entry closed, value 13.56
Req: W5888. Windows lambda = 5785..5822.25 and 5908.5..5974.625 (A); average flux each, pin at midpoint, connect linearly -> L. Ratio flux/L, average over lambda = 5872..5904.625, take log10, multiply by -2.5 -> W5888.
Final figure 0.03 mag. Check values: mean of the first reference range 12.2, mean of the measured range 11.4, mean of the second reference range 11.5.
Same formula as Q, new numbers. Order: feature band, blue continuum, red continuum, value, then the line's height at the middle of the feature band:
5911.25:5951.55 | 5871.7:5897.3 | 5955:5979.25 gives -2.1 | 11.2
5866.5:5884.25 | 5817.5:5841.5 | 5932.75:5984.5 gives -0.7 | 12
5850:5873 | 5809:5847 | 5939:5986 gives 1.2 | 12.2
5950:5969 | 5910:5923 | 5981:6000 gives 0.6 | 11.3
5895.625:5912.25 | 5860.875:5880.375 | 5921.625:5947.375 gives 1.1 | 12.2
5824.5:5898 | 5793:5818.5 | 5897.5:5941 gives 2.6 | 12.1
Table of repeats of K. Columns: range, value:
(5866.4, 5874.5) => 12.7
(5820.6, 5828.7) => 12.4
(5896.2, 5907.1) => 11.4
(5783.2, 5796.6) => 11.1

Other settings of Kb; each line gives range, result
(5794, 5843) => 13.36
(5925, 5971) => 12.12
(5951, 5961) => 11.14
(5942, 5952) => 11.95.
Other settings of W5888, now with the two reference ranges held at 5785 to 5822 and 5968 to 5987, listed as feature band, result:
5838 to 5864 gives 0.04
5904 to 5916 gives 0.01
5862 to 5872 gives -0.01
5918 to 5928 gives -0.07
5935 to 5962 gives 0.00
